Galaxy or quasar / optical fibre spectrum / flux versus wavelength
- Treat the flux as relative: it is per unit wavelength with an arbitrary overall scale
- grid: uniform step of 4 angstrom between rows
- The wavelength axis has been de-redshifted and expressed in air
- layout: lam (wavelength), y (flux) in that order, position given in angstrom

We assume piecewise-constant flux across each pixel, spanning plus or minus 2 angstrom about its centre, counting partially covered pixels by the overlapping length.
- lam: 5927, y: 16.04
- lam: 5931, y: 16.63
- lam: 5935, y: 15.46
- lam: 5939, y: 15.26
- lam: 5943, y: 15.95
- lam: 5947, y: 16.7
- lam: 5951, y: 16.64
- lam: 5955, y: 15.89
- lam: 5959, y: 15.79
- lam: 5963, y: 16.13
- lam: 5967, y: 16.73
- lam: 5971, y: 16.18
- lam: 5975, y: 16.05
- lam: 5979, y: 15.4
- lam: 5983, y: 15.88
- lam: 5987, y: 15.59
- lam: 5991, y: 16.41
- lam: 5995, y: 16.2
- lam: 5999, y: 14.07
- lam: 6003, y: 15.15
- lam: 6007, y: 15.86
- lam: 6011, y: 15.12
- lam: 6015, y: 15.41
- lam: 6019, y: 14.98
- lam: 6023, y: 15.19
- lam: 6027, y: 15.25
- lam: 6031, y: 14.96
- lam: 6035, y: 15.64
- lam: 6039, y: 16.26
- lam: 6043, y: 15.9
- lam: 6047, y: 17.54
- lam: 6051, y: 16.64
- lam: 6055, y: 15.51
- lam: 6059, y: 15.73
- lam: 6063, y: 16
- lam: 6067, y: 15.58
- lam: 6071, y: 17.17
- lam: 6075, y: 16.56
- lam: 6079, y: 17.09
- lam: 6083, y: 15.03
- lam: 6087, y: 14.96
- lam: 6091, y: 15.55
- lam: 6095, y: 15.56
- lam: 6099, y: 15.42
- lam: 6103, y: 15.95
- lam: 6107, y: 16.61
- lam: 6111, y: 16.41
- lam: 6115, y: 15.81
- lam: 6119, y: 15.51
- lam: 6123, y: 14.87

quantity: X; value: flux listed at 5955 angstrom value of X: 15.89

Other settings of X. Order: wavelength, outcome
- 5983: 15.88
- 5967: 16.73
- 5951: 16.64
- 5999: 14.07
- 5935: 15.46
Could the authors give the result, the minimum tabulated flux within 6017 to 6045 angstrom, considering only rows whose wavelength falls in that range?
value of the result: 14.96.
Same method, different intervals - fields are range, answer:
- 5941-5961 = 15.79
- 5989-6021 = 14.07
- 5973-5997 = 15.4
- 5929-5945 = 15.26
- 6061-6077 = 15.58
